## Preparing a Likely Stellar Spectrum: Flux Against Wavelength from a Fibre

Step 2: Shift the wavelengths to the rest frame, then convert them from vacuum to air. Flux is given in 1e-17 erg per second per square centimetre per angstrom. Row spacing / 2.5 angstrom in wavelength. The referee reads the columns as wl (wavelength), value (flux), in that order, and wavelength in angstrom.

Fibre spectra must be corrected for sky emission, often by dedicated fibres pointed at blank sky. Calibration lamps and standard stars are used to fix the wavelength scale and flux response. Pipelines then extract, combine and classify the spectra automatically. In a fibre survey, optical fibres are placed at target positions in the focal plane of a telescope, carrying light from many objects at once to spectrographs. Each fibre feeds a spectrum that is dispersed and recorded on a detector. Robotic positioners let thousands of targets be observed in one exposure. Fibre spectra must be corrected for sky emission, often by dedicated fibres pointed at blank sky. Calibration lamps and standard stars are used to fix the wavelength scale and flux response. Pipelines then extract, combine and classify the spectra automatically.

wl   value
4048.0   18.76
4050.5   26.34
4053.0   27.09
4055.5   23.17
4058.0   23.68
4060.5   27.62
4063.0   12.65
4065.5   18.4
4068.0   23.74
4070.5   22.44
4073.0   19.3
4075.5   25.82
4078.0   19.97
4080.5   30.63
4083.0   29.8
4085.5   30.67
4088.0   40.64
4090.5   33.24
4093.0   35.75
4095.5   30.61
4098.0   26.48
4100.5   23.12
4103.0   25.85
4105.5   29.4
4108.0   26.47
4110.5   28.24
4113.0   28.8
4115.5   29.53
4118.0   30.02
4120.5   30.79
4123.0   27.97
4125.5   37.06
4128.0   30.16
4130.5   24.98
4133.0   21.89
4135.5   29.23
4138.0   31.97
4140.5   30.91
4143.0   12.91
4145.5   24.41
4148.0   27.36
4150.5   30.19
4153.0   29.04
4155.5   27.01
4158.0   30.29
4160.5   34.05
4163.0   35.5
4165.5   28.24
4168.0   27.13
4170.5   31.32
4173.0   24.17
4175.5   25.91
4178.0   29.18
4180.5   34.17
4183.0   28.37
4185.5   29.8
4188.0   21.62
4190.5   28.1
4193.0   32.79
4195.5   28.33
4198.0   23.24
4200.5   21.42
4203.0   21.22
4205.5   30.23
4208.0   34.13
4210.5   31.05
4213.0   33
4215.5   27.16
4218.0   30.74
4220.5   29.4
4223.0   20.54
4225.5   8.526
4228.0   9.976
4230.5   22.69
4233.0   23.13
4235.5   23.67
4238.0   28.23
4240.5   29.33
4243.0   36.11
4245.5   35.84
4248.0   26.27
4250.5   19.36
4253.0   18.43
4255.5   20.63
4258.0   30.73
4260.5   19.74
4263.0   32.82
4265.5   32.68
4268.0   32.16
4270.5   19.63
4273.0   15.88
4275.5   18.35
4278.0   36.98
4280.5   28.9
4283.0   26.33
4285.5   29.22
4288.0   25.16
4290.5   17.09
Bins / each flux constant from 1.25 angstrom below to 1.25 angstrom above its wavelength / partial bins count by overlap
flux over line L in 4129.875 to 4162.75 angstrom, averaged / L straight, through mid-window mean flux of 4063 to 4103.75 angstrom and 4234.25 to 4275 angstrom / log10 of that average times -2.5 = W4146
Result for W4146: -0.04 mag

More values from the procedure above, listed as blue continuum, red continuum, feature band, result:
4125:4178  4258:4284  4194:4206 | 0.12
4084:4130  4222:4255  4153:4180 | -0.09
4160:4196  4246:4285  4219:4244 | 0.16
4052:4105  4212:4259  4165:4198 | -0.12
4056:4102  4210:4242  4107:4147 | -0.09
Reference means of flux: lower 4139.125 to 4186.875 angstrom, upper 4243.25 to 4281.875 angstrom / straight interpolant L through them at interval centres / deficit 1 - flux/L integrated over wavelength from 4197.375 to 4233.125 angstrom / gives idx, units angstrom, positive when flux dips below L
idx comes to 3.6 angstrom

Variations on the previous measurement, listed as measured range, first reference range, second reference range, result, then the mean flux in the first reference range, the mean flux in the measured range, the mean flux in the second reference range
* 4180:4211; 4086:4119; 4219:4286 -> -1.1 angstrom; 29.9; 27.8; 25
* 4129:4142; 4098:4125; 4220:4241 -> -0.4 angstrom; 28.2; 27.6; 21.2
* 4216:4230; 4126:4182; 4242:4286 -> 3.5 angstrom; 28.3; 20.4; 26.6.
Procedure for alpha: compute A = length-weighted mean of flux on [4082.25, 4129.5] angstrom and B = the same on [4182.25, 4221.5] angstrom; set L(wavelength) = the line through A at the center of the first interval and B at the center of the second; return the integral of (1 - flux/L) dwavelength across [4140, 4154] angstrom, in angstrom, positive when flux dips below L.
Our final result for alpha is 1.84 angstrom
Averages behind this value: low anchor 30.2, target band 25.5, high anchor 28.2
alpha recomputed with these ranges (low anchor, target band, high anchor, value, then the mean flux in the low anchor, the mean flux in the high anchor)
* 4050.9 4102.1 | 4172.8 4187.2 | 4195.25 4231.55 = -2.09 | 26.2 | 24.7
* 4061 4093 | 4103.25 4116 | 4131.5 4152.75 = -1.01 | 26.1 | 26.2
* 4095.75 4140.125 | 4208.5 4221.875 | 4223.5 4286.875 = -2.27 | 28.5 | 25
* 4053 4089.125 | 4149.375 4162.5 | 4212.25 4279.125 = -2.82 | 24.9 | 25.2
